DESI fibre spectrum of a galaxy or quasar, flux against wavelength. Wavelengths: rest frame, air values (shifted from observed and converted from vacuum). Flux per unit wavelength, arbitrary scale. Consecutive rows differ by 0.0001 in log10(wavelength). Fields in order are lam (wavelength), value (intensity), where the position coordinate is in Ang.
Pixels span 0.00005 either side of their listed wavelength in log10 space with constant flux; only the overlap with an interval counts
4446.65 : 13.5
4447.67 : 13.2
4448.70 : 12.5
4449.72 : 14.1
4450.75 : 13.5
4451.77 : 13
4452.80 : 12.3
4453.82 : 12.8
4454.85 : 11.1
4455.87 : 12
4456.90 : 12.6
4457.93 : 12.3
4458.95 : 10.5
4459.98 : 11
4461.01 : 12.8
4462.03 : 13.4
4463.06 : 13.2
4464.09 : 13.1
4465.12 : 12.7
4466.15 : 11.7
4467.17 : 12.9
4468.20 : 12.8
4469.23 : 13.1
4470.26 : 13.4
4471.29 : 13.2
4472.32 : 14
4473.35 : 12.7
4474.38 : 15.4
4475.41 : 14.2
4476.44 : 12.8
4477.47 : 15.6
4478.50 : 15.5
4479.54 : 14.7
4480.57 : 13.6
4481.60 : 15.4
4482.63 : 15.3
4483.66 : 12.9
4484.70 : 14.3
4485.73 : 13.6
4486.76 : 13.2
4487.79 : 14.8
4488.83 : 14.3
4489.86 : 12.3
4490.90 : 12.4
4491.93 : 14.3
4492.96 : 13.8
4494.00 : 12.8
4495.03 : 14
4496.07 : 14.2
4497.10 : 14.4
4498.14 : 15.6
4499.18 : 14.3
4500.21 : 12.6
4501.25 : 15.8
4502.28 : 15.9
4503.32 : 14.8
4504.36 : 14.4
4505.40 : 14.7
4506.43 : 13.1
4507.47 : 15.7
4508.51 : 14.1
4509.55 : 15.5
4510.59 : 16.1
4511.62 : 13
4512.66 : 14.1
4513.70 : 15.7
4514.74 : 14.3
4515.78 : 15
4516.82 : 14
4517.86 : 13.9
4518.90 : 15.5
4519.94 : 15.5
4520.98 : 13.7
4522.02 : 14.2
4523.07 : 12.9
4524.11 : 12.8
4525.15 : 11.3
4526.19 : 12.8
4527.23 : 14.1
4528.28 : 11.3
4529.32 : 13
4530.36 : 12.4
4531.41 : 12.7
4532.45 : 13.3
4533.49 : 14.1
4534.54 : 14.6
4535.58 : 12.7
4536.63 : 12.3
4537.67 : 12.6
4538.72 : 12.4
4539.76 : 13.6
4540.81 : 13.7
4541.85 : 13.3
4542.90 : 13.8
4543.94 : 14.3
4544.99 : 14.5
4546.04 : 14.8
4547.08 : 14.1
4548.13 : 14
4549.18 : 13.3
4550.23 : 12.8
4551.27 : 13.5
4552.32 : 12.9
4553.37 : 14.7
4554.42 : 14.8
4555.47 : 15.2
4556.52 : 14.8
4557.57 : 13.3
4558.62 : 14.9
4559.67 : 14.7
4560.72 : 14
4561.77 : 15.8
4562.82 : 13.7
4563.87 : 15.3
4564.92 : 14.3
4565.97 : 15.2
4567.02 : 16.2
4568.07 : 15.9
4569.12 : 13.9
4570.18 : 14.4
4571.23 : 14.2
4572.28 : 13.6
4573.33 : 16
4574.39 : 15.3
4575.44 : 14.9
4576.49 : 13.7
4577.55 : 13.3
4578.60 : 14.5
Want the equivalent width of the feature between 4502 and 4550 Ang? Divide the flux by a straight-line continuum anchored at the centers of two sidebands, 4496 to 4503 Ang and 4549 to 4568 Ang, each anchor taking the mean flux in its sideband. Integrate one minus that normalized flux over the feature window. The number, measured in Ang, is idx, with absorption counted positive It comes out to 2.5 Ang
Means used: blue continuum 14.7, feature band 13.8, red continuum 14.5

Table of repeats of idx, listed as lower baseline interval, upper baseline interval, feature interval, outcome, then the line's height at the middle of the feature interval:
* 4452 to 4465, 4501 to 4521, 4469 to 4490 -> -1.2 Ang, 13.3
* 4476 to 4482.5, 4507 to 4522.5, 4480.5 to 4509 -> 1.0 Ang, 14.7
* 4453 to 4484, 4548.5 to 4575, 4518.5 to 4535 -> 0.8 Ang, 14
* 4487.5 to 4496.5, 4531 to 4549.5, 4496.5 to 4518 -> -1.6 Ang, 13.6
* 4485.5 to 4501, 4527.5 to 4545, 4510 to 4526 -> -0.8 Ang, 13.5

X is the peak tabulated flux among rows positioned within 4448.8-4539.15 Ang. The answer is 16.1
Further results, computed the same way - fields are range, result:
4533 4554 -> 14.8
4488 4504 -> 15.9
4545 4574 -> 16.2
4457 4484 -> 15.6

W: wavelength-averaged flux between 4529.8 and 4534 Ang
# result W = 13.1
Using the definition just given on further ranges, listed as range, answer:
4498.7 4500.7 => 13.5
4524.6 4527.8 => 12.7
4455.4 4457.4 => 12.3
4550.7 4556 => 14.2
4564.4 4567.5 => 15.2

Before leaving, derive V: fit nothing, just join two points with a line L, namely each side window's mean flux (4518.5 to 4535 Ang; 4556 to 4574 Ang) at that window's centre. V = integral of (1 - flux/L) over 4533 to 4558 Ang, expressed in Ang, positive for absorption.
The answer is 0.49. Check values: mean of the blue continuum 13.4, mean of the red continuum 14.7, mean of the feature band 13.8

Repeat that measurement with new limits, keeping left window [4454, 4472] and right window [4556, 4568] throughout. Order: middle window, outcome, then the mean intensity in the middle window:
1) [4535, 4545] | 0.71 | 13.3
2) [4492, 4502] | -0.71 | 14.2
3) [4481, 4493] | -0.78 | 13.9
